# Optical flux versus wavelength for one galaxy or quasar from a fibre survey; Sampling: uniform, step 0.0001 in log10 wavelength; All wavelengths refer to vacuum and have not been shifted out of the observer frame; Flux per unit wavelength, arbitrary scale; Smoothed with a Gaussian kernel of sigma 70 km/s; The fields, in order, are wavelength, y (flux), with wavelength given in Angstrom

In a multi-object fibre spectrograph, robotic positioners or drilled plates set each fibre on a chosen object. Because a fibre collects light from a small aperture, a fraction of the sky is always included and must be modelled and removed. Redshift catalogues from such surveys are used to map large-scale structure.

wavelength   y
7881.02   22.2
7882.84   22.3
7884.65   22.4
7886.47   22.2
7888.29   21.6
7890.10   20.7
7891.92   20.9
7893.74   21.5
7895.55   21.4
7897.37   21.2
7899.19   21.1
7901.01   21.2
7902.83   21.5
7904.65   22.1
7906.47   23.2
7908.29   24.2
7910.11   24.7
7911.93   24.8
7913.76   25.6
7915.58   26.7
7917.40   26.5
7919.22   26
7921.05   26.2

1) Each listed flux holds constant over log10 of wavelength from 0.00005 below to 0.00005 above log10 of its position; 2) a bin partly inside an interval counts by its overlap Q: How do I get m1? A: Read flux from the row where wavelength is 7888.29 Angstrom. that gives 21.6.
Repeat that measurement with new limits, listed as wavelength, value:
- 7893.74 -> 21.5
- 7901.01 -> 21.2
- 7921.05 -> 26.2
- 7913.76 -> 25.6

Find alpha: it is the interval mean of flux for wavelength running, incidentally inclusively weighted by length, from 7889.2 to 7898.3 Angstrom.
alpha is 21.1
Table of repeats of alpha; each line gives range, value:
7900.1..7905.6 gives 21.6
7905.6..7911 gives 24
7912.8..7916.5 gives 26.1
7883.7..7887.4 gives 22.3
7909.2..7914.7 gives 25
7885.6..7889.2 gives 21.9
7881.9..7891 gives 21.8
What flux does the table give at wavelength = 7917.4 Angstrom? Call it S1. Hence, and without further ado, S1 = 26.5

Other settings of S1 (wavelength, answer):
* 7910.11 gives 24.7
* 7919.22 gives 26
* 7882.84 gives 22.3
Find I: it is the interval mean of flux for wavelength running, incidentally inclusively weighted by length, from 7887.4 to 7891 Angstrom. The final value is 21.2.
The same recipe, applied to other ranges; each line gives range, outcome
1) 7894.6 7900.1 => 21.3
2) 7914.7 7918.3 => 26.6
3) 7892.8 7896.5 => 21.5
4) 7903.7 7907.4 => 22.7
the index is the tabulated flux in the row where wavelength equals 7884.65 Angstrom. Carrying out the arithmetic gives 22.4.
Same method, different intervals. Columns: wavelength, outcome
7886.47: 22.2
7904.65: 22.1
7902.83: 21.5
